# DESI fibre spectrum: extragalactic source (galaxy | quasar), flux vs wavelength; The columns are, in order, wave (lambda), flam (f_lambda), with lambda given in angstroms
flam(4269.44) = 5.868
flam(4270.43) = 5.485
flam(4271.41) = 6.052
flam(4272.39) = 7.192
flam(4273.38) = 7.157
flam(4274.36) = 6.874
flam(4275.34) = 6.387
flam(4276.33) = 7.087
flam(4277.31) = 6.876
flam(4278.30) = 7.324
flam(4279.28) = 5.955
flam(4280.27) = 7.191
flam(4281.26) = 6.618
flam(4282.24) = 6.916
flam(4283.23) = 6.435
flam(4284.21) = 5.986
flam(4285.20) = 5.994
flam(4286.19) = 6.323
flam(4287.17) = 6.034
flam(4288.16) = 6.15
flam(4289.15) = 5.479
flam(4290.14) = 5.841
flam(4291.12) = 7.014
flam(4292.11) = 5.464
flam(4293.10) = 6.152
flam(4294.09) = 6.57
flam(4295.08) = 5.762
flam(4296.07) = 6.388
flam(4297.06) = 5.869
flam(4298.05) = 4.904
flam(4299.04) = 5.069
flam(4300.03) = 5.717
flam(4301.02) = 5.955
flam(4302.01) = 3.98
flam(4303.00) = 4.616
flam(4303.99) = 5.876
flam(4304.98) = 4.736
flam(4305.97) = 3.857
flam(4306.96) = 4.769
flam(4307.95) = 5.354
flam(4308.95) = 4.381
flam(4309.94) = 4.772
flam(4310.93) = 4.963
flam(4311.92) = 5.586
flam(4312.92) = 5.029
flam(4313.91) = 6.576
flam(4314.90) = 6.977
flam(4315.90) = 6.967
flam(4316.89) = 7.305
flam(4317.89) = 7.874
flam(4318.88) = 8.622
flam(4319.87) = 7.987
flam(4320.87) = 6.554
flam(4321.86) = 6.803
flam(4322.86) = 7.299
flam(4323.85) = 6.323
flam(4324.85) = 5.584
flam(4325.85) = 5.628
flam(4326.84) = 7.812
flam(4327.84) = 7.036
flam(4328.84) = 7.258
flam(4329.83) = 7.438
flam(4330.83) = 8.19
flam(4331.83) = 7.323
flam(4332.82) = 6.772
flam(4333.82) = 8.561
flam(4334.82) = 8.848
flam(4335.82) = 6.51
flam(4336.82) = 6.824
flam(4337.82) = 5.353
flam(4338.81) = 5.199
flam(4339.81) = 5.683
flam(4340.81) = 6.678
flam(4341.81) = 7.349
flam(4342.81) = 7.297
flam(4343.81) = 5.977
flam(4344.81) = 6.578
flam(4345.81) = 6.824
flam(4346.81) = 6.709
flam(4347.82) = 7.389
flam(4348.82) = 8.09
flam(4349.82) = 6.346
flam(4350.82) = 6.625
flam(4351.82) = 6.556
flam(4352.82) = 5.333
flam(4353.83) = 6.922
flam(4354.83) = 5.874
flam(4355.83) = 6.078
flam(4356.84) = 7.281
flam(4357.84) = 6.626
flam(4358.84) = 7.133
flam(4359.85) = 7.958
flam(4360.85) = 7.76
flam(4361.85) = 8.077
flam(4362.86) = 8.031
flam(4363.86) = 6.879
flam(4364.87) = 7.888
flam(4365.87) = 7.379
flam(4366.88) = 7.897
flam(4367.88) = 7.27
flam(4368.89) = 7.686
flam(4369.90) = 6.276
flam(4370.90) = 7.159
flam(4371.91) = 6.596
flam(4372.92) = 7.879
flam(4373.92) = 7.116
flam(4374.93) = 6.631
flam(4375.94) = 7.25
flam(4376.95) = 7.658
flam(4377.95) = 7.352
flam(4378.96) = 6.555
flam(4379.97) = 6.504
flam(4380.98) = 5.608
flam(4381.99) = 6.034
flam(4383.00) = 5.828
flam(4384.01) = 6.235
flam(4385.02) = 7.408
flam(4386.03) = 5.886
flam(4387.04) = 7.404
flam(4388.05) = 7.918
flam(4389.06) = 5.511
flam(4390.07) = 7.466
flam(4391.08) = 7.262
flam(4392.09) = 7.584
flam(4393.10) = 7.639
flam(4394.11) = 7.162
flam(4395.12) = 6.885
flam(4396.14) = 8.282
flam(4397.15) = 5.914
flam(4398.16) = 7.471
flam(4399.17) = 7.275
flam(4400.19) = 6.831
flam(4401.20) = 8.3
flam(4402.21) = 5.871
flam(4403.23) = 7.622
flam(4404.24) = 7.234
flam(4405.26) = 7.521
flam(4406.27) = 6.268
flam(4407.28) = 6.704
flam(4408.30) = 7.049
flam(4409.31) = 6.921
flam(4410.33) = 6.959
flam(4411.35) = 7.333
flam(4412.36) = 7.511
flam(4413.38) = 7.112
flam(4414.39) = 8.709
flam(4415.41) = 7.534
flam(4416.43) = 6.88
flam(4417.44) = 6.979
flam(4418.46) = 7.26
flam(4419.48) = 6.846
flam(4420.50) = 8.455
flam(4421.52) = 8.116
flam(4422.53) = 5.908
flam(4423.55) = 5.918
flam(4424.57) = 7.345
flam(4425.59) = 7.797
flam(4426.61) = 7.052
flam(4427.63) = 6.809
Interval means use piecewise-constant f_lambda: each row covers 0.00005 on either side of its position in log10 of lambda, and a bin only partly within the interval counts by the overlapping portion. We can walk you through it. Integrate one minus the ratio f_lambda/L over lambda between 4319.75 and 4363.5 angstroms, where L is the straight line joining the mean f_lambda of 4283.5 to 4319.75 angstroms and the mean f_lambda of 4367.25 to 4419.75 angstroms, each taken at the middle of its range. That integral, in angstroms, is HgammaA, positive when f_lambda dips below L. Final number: -3.8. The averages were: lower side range 5.83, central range 6.91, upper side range 7.04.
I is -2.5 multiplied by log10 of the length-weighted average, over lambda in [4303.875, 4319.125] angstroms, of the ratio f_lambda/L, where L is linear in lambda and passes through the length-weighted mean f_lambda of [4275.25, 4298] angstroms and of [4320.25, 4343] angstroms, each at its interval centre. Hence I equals 0.14 mag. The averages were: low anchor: 6.31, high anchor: 6.88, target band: 5.81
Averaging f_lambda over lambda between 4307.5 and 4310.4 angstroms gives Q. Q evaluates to 4.82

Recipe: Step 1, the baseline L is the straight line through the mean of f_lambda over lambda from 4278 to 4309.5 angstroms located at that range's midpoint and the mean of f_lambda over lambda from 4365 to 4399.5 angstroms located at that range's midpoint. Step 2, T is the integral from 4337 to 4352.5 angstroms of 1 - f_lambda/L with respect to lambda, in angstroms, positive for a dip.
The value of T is -0.2 angstroms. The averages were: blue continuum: 5.76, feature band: 6.57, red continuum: 7.01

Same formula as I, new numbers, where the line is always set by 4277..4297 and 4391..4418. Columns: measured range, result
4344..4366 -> -0.03 mag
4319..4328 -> -0.04 mag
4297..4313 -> 0.28 mag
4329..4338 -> -0.11 mag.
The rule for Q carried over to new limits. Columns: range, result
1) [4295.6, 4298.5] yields 5.72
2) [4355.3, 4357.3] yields 6.64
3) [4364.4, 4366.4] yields 7.63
